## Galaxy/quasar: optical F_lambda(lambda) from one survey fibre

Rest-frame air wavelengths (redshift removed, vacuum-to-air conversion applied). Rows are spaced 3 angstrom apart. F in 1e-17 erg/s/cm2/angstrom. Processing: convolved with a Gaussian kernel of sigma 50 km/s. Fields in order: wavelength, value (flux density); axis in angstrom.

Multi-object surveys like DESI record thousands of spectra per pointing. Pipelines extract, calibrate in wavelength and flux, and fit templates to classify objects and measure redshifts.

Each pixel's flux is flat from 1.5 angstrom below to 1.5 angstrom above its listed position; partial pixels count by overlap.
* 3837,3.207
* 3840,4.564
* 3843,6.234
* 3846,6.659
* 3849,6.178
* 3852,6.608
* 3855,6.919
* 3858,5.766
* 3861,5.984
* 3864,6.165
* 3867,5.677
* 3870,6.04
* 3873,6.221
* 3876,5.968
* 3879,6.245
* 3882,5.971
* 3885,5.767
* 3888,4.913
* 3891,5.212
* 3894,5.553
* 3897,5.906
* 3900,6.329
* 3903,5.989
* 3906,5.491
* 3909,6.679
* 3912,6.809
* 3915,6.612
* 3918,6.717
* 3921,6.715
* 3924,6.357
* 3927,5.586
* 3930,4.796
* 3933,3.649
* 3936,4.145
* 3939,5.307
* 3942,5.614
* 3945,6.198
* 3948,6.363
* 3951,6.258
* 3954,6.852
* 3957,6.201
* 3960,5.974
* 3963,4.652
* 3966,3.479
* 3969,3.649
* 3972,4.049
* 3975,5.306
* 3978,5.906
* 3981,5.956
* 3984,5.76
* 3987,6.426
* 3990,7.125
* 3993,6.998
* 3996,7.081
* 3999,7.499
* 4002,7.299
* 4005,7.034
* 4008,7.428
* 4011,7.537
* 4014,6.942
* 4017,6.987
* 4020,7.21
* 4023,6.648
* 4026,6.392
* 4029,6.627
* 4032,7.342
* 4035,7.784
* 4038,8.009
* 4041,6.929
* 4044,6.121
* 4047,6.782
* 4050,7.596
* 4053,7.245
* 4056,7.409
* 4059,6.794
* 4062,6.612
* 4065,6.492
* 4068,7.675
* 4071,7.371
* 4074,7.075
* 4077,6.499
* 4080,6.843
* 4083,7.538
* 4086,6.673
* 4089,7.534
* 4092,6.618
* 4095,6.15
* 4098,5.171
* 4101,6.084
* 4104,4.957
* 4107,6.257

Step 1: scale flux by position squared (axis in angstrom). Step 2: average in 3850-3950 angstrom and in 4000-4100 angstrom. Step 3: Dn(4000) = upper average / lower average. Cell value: 1.28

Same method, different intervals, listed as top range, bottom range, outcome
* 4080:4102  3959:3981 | 1.46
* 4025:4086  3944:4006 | 1.22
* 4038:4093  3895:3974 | 1.33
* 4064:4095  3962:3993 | 1.38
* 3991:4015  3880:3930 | 1.27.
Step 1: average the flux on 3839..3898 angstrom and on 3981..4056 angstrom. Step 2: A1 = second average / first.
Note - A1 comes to 1.18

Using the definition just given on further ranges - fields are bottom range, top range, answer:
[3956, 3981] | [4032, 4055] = 1.46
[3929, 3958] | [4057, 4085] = 1.26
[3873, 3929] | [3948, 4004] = 0.98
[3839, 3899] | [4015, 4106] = 1.15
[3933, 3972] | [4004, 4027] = 1.33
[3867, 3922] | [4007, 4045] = 1.17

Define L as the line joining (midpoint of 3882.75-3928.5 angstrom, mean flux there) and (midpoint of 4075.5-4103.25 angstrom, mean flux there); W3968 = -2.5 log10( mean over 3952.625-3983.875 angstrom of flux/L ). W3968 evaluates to 0.19 mag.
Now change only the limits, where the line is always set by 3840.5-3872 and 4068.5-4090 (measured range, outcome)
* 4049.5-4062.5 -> -0.02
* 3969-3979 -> 0.35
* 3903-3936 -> 0.10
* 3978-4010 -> -0.01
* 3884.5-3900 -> 0.14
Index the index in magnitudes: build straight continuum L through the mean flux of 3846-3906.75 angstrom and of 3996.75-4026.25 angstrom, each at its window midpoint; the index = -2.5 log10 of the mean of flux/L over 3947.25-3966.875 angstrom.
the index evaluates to 0.16 mag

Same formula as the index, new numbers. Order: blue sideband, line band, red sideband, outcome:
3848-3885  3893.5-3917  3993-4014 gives 0.042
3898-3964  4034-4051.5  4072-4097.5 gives -0.100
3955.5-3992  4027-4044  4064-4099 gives -0.160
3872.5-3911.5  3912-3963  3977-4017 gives 0.085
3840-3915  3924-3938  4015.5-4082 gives 0.310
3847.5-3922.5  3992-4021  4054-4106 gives -0.119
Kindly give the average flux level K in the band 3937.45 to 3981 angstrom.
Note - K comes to 5.43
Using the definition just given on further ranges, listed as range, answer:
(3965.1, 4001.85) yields 5.86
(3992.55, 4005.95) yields 7.2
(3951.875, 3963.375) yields 6.06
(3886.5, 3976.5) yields 5.58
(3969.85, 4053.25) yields 6.76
